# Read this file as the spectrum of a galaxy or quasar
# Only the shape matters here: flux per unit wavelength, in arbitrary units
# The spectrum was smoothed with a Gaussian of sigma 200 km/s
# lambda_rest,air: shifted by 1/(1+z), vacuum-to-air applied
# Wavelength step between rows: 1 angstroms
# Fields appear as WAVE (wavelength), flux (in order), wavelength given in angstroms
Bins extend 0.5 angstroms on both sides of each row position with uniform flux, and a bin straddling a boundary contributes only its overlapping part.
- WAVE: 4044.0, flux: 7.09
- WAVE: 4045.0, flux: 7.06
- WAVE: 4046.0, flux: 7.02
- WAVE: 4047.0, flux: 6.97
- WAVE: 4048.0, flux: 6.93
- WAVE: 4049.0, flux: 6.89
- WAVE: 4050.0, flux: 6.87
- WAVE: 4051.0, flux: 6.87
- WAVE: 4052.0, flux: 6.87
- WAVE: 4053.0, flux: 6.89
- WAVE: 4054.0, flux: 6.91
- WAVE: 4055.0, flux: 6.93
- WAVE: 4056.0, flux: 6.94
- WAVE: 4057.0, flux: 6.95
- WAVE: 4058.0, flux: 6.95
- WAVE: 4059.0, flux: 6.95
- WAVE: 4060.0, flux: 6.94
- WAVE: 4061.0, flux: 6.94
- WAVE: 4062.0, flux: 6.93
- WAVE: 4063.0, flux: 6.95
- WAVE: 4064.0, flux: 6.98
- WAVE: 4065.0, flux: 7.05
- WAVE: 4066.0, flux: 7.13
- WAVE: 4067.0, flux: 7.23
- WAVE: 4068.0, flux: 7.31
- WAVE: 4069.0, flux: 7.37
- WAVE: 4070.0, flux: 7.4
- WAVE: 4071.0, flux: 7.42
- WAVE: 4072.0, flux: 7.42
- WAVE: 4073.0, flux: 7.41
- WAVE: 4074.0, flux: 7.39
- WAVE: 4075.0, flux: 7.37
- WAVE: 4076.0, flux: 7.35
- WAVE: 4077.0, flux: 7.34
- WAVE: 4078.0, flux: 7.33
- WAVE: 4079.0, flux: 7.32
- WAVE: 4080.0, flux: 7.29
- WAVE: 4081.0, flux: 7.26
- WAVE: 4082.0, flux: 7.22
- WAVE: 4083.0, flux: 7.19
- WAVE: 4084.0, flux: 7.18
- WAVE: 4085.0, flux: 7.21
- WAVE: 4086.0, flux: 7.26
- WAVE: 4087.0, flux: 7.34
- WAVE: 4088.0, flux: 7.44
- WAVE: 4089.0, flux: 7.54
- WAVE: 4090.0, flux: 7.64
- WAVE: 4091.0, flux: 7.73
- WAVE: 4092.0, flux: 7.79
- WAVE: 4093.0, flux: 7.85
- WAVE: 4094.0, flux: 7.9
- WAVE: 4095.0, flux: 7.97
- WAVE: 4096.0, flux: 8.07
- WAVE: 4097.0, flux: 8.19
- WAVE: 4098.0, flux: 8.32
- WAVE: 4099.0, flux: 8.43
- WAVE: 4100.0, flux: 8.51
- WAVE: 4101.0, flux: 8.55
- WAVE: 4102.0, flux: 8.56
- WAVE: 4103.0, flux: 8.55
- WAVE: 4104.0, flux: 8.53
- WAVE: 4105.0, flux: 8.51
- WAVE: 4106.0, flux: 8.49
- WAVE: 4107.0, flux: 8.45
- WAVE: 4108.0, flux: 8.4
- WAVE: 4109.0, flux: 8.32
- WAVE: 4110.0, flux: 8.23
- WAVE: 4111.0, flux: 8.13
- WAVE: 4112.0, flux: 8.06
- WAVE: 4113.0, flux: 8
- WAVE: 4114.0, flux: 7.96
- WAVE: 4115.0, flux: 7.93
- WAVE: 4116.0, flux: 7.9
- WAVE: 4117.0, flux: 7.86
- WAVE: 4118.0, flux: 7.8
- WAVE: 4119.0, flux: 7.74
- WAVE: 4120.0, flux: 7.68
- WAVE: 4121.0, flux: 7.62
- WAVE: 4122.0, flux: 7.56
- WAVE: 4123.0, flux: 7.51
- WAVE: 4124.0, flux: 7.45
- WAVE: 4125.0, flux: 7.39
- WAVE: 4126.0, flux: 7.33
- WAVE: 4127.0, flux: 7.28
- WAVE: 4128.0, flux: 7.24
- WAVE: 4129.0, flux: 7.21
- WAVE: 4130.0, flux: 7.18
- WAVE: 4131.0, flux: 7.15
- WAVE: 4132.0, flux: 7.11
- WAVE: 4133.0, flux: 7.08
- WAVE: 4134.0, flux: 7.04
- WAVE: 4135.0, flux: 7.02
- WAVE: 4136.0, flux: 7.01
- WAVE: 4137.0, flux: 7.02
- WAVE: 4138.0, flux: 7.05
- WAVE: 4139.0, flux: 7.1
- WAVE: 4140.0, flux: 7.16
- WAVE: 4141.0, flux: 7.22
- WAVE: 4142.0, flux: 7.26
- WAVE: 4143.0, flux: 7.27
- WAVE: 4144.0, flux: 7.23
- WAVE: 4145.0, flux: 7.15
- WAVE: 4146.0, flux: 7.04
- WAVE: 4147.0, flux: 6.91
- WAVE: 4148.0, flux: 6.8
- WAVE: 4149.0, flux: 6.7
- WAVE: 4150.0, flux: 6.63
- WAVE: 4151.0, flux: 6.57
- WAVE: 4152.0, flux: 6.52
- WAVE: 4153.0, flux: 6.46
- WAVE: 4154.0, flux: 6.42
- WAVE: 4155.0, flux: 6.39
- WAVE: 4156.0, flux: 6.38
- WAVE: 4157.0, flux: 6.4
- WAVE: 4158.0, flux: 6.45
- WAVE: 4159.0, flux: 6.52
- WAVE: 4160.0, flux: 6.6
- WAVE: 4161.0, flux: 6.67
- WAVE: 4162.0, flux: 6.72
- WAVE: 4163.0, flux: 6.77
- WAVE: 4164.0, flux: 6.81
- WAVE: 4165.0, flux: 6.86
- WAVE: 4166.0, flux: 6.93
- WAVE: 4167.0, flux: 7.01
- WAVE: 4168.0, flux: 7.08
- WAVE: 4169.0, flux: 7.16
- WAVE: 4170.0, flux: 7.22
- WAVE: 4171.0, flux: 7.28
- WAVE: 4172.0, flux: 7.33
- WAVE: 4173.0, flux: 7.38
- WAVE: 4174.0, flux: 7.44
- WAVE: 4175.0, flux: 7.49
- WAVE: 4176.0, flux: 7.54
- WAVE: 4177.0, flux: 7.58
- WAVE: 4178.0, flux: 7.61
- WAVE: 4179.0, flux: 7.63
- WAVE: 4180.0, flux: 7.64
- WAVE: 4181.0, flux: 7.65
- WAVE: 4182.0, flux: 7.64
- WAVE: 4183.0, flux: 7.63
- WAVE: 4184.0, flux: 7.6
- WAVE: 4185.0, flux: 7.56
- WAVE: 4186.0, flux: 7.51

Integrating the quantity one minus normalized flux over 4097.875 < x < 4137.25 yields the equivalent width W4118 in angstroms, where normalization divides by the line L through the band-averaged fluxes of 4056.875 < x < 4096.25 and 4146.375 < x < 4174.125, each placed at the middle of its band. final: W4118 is -4.07 angstroms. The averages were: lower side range 7.33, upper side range 6.79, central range 7.8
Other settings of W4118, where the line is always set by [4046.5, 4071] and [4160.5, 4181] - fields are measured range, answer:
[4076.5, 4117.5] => -4.69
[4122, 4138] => -0.14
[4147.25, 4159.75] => 1.14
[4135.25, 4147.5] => 0.08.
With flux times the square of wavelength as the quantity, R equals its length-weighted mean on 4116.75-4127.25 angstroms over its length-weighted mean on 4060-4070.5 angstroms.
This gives 1.1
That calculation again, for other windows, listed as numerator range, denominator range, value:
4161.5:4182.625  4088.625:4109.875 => 0.92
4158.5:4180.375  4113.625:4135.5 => 0.98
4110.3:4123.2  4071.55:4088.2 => 1.09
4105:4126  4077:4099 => 1.06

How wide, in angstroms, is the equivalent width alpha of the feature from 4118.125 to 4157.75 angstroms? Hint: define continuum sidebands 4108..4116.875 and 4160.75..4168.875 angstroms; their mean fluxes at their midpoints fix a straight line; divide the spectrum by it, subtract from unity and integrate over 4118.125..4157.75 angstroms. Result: 2.3 angstroms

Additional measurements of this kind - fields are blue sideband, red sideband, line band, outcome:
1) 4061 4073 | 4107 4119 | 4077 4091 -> 0.3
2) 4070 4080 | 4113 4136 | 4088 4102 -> -1.2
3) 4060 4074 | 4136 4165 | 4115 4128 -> -1.2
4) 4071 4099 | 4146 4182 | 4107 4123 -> -1.4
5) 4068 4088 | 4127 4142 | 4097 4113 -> -2.6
